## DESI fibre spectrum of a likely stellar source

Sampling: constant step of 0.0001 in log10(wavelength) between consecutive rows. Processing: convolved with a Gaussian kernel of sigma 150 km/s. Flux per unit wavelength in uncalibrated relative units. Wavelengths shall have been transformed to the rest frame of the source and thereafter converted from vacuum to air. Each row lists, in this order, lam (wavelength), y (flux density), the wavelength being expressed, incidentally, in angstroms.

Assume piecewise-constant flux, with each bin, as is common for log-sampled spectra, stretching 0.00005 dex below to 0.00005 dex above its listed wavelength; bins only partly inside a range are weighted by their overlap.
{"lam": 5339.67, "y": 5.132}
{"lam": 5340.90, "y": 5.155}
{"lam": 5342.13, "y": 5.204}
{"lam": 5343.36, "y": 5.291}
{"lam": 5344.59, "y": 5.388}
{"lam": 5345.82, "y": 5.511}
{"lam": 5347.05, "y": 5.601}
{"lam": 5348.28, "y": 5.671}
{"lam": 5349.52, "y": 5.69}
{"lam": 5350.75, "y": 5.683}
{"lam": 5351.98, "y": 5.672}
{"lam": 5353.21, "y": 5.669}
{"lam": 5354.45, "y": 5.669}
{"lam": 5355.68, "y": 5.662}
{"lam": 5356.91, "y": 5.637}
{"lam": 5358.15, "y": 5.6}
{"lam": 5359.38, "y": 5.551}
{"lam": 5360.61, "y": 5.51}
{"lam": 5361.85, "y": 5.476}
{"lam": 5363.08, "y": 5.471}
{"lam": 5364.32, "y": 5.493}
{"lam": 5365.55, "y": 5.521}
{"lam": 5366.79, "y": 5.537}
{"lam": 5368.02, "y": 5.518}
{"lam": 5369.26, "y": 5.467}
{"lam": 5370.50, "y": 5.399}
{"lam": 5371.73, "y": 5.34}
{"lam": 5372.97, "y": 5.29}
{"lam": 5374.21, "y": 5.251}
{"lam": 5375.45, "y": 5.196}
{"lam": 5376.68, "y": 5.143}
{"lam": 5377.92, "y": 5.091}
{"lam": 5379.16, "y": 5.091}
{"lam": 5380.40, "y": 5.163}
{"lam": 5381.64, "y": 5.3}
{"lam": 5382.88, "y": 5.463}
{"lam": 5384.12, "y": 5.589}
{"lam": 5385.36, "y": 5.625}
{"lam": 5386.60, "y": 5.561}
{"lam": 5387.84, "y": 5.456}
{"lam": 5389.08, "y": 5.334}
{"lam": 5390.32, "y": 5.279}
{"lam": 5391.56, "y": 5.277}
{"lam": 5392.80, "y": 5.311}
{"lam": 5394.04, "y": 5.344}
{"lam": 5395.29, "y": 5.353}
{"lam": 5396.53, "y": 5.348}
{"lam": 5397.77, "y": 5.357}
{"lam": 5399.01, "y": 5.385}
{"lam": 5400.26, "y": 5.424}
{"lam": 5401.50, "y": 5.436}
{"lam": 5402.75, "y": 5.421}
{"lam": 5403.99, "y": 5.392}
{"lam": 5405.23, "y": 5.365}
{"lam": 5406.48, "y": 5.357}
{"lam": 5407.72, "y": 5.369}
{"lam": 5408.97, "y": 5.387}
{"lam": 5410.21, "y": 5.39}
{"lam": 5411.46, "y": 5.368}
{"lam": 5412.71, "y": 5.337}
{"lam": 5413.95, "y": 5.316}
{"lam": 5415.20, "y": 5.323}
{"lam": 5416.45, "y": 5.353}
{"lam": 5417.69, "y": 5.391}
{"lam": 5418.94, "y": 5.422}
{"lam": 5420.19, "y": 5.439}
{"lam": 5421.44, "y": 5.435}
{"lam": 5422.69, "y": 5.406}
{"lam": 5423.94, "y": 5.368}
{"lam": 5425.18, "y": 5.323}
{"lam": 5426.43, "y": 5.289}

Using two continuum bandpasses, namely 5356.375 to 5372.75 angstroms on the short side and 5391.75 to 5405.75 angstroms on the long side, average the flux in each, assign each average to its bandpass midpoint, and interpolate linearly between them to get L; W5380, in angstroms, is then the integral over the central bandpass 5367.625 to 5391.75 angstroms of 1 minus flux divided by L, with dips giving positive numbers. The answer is 0.4 angstroms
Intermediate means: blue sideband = 5.5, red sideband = 5.37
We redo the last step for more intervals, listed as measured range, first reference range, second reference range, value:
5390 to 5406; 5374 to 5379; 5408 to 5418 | -0.26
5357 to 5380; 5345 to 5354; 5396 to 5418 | 0.66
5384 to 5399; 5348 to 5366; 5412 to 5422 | 0.20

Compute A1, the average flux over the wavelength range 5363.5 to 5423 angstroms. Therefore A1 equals 5.37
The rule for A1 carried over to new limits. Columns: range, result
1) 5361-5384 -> 5.35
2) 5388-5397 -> 5.33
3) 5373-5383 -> 5.2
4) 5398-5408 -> 5.39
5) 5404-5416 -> 5.36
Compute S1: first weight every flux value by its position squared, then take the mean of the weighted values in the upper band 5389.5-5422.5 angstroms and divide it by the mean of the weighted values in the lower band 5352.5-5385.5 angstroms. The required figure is 1.0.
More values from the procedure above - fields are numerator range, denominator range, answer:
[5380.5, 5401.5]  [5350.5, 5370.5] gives 0.98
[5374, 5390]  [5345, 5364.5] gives 0.96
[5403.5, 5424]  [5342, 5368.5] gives 0.99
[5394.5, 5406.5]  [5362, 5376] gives 1.01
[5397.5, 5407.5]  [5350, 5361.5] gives 0.98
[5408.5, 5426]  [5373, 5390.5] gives 1.02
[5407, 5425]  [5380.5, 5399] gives 1.01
